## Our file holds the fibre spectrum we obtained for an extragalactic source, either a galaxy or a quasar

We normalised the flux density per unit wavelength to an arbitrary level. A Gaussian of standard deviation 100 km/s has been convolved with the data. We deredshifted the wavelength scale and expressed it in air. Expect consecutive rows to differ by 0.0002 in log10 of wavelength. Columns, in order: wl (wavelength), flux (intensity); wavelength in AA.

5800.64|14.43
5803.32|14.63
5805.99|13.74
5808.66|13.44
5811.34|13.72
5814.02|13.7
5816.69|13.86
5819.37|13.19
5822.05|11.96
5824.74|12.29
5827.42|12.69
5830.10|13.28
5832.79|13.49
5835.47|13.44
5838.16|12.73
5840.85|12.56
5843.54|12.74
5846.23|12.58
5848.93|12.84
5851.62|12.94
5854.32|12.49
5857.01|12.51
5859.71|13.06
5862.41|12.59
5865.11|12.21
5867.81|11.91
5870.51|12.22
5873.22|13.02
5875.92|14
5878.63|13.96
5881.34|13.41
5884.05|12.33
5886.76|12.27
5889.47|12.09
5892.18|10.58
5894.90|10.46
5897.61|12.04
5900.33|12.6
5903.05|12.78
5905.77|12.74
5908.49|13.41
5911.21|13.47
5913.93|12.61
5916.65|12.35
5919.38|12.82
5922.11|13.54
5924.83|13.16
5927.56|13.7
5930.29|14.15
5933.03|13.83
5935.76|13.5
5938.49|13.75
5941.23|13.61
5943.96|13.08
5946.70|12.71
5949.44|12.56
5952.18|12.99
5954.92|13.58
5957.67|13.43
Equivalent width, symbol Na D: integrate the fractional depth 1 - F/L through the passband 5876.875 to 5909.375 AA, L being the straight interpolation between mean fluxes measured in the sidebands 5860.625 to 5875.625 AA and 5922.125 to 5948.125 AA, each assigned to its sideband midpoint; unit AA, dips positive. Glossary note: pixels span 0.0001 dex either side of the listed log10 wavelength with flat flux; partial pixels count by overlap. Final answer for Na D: 1.24 AA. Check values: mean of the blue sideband 12.5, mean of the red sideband 13.5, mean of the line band 12.4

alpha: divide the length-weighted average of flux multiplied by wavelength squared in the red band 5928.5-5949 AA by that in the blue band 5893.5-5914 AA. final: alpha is 1.09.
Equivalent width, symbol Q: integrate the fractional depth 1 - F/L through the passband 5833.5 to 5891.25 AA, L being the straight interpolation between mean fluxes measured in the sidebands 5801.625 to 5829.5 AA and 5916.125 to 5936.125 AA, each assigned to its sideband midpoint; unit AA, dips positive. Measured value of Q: 2.7 AA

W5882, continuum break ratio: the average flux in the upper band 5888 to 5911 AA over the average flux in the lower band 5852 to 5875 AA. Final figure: 0.97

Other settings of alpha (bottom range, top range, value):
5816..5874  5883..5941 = 1.03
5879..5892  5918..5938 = 1.10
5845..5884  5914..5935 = 1.06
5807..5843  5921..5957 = 1.06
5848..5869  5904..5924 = 1.05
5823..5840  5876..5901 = 0.97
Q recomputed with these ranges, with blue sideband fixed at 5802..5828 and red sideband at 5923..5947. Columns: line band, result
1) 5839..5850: 0.6 AA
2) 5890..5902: 1.8 AA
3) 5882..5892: 1.0 AA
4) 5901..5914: 0.5 AA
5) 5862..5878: 0.8 AA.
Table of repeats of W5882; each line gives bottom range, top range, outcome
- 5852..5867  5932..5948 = 1.07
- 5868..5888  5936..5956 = 1.02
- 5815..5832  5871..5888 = 1.02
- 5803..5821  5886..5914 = 0.90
